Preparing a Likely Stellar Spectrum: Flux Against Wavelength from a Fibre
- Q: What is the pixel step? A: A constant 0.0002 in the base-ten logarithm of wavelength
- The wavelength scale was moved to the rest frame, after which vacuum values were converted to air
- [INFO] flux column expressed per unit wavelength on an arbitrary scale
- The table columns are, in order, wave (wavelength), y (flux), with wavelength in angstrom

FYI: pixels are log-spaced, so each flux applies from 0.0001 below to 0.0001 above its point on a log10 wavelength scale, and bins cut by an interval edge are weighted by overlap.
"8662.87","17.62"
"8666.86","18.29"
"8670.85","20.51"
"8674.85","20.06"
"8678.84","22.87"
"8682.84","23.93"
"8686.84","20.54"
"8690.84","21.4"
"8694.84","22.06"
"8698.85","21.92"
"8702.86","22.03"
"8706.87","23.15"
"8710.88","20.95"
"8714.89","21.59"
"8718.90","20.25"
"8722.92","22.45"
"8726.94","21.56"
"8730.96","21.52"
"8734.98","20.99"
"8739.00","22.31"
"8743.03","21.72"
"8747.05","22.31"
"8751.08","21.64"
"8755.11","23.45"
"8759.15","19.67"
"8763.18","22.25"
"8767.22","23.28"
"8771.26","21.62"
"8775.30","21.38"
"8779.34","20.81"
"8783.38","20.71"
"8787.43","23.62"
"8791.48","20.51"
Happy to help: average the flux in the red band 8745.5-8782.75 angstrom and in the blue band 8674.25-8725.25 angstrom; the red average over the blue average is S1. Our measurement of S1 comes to 1.0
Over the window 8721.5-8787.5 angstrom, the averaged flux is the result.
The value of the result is 21.8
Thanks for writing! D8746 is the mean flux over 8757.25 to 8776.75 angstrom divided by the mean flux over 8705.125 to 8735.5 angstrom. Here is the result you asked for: 1.00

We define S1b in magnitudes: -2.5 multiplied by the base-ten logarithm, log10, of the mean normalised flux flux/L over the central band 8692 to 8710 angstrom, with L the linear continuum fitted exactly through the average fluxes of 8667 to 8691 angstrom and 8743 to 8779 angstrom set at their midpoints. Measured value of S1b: -0.034 mag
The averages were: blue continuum 21.3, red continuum 21.9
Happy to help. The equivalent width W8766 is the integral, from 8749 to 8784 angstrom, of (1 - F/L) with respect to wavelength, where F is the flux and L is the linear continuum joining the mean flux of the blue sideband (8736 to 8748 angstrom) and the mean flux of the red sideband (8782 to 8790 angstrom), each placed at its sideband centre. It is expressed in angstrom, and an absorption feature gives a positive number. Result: 0.6 angstrom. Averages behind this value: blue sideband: 22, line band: 21.7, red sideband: 22.2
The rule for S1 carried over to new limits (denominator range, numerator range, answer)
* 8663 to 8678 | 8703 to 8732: 1.10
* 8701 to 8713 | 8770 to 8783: 0.96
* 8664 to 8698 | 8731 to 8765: 1.03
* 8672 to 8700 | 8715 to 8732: 0.99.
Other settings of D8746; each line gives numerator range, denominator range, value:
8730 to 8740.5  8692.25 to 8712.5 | 0.98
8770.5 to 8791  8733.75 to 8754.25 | 0.98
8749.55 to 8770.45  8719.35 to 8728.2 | 1.01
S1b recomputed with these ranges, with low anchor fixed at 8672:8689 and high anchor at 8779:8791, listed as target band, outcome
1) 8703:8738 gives 0.01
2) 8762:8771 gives -0.04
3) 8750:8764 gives 0.00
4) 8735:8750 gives -0.01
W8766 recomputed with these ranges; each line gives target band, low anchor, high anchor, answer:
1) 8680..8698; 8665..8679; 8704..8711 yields -0.7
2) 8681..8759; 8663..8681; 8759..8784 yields -3.7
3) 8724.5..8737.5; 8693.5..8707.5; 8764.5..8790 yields 0.4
